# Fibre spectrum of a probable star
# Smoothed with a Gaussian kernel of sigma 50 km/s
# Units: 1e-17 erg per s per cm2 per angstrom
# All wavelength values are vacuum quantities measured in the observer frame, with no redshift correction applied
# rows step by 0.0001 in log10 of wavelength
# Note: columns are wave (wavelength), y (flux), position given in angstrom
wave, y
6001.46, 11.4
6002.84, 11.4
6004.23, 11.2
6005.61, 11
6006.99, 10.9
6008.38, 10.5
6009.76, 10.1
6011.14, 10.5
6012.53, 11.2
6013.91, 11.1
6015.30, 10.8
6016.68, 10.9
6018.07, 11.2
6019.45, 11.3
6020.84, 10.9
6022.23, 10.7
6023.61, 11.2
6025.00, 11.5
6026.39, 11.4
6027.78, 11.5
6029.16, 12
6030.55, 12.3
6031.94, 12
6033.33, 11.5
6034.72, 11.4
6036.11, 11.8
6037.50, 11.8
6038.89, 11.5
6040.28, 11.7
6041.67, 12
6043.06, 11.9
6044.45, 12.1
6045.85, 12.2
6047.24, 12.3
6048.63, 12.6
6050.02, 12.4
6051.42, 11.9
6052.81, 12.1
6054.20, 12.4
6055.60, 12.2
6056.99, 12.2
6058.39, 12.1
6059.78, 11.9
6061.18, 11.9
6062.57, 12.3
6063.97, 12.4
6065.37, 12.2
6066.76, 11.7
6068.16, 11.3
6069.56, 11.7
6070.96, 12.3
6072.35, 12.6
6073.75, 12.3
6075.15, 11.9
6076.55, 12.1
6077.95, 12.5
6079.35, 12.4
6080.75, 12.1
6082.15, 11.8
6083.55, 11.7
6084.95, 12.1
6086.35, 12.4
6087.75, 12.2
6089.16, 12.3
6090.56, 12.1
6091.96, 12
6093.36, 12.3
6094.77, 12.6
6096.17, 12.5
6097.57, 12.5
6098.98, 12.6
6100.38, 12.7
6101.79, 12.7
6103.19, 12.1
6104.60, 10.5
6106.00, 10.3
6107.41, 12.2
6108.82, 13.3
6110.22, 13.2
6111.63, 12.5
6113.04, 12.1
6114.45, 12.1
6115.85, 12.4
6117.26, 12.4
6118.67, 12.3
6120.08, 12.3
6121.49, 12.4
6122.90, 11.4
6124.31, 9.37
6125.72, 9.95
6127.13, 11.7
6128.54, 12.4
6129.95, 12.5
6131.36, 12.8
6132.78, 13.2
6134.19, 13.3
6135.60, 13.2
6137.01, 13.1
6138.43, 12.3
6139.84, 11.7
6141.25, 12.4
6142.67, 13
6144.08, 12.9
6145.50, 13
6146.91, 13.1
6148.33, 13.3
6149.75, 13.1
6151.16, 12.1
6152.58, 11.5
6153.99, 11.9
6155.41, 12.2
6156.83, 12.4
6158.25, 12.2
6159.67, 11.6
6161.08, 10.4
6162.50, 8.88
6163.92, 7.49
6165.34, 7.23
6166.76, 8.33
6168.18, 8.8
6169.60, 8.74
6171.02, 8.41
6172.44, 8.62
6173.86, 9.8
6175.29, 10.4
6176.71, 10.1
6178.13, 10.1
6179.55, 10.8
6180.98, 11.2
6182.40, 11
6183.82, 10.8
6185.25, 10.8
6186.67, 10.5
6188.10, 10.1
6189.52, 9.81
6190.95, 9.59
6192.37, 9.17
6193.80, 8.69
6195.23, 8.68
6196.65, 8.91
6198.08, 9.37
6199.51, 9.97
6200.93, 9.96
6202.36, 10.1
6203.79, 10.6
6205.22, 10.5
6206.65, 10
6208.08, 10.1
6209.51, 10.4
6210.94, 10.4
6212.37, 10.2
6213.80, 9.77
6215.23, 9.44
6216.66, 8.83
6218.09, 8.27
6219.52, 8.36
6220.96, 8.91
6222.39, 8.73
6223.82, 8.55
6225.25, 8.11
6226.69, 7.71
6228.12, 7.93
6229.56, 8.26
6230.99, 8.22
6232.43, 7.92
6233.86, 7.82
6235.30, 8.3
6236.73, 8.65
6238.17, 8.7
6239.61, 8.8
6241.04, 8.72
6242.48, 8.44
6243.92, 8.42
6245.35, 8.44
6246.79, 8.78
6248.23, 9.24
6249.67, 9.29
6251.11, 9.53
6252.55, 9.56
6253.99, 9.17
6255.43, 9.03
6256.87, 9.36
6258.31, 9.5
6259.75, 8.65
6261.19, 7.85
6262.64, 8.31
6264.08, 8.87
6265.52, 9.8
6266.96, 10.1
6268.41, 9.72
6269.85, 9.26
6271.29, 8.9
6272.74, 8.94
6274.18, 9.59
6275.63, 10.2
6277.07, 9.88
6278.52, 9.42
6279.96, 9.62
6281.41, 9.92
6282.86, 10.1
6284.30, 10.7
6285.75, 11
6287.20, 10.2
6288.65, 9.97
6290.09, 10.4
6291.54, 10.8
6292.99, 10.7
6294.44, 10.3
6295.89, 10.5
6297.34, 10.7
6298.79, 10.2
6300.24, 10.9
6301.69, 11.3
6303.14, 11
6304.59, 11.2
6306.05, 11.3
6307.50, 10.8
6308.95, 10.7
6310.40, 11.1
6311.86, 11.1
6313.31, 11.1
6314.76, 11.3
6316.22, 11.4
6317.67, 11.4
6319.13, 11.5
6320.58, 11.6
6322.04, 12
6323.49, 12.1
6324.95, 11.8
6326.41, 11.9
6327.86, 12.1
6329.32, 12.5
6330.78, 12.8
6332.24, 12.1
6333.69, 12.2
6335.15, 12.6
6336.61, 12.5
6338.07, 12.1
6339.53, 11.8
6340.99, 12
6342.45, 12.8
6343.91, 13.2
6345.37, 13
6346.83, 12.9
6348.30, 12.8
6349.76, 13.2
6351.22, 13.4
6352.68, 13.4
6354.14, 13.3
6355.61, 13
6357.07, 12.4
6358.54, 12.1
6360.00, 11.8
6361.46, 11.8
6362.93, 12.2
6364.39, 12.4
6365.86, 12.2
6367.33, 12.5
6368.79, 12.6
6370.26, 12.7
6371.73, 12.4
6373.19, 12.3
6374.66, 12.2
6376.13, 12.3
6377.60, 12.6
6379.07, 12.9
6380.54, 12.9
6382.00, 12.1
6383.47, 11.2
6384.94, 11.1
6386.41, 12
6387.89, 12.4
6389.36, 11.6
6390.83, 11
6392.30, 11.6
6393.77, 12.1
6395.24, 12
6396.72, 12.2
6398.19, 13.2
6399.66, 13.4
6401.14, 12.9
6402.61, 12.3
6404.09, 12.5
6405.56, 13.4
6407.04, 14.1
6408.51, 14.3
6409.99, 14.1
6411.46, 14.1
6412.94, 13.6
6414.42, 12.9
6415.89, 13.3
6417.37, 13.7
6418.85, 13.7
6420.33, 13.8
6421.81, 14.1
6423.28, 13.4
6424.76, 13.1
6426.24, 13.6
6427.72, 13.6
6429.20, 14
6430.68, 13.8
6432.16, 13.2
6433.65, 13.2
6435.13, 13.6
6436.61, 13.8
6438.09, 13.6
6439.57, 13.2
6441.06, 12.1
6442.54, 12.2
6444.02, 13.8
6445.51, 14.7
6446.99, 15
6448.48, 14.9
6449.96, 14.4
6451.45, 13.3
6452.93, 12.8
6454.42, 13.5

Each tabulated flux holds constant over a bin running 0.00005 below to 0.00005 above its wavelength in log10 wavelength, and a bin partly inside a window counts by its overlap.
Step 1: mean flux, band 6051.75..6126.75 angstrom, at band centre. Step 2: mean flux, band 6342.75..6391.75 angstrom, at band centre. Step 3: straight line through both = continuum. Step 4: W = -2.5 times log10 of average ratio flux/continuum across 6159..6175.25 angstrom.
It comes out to 0.329 mag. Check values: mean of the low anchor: 12.1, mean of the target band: 8.99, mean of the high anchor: 12.4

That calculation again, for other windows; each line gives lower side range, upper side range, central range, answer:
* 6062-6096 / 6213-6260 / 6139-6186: -0.053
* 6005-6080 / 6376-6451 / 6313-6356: 0.042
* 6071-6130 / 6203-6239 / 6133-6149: -0.165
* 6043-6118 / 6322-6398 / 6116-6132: 0.037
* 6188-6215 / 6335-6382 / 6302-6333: 0.026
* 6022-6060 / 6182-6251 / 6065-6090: -0.070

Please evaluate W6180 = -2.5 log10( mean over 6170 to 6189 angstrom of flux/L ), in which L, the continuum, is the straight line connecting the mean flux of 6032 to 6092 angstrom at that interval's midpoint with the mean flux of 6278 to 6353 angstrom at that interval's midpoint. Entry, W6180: 0.160 mag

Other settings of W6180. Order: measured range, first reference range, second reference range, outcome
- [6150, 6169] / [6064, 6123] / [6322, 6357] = 0.176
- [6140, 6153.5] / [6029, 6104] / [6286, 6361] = -0.058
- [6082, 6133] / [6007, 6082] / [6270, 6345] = -0.046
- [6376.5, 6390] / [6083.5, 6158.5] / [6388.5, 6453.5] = 0.093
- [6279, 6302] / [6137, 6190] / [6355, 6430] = 0.144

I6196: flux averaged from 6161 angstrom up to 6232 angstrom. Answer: 9.38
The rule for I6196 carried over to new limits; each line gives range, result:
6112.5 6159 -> 12.3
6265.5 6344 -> 11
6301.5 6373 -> 12.1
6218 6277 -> 8.82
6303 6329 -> 11.4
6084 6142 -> 12.2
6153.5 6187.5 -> 10.1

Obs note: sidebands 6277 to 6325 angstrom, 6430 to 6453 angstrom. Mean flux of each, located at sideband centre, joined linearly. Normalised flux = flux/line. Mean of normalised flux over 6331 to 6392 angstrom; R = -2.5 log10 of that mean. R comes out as -0.03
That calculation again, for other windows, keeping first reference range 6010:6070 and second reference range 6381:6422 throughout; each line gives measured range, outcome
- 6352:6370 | 0.017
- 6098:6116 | -0.027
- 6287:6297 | 0.193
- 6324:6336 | 0.029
